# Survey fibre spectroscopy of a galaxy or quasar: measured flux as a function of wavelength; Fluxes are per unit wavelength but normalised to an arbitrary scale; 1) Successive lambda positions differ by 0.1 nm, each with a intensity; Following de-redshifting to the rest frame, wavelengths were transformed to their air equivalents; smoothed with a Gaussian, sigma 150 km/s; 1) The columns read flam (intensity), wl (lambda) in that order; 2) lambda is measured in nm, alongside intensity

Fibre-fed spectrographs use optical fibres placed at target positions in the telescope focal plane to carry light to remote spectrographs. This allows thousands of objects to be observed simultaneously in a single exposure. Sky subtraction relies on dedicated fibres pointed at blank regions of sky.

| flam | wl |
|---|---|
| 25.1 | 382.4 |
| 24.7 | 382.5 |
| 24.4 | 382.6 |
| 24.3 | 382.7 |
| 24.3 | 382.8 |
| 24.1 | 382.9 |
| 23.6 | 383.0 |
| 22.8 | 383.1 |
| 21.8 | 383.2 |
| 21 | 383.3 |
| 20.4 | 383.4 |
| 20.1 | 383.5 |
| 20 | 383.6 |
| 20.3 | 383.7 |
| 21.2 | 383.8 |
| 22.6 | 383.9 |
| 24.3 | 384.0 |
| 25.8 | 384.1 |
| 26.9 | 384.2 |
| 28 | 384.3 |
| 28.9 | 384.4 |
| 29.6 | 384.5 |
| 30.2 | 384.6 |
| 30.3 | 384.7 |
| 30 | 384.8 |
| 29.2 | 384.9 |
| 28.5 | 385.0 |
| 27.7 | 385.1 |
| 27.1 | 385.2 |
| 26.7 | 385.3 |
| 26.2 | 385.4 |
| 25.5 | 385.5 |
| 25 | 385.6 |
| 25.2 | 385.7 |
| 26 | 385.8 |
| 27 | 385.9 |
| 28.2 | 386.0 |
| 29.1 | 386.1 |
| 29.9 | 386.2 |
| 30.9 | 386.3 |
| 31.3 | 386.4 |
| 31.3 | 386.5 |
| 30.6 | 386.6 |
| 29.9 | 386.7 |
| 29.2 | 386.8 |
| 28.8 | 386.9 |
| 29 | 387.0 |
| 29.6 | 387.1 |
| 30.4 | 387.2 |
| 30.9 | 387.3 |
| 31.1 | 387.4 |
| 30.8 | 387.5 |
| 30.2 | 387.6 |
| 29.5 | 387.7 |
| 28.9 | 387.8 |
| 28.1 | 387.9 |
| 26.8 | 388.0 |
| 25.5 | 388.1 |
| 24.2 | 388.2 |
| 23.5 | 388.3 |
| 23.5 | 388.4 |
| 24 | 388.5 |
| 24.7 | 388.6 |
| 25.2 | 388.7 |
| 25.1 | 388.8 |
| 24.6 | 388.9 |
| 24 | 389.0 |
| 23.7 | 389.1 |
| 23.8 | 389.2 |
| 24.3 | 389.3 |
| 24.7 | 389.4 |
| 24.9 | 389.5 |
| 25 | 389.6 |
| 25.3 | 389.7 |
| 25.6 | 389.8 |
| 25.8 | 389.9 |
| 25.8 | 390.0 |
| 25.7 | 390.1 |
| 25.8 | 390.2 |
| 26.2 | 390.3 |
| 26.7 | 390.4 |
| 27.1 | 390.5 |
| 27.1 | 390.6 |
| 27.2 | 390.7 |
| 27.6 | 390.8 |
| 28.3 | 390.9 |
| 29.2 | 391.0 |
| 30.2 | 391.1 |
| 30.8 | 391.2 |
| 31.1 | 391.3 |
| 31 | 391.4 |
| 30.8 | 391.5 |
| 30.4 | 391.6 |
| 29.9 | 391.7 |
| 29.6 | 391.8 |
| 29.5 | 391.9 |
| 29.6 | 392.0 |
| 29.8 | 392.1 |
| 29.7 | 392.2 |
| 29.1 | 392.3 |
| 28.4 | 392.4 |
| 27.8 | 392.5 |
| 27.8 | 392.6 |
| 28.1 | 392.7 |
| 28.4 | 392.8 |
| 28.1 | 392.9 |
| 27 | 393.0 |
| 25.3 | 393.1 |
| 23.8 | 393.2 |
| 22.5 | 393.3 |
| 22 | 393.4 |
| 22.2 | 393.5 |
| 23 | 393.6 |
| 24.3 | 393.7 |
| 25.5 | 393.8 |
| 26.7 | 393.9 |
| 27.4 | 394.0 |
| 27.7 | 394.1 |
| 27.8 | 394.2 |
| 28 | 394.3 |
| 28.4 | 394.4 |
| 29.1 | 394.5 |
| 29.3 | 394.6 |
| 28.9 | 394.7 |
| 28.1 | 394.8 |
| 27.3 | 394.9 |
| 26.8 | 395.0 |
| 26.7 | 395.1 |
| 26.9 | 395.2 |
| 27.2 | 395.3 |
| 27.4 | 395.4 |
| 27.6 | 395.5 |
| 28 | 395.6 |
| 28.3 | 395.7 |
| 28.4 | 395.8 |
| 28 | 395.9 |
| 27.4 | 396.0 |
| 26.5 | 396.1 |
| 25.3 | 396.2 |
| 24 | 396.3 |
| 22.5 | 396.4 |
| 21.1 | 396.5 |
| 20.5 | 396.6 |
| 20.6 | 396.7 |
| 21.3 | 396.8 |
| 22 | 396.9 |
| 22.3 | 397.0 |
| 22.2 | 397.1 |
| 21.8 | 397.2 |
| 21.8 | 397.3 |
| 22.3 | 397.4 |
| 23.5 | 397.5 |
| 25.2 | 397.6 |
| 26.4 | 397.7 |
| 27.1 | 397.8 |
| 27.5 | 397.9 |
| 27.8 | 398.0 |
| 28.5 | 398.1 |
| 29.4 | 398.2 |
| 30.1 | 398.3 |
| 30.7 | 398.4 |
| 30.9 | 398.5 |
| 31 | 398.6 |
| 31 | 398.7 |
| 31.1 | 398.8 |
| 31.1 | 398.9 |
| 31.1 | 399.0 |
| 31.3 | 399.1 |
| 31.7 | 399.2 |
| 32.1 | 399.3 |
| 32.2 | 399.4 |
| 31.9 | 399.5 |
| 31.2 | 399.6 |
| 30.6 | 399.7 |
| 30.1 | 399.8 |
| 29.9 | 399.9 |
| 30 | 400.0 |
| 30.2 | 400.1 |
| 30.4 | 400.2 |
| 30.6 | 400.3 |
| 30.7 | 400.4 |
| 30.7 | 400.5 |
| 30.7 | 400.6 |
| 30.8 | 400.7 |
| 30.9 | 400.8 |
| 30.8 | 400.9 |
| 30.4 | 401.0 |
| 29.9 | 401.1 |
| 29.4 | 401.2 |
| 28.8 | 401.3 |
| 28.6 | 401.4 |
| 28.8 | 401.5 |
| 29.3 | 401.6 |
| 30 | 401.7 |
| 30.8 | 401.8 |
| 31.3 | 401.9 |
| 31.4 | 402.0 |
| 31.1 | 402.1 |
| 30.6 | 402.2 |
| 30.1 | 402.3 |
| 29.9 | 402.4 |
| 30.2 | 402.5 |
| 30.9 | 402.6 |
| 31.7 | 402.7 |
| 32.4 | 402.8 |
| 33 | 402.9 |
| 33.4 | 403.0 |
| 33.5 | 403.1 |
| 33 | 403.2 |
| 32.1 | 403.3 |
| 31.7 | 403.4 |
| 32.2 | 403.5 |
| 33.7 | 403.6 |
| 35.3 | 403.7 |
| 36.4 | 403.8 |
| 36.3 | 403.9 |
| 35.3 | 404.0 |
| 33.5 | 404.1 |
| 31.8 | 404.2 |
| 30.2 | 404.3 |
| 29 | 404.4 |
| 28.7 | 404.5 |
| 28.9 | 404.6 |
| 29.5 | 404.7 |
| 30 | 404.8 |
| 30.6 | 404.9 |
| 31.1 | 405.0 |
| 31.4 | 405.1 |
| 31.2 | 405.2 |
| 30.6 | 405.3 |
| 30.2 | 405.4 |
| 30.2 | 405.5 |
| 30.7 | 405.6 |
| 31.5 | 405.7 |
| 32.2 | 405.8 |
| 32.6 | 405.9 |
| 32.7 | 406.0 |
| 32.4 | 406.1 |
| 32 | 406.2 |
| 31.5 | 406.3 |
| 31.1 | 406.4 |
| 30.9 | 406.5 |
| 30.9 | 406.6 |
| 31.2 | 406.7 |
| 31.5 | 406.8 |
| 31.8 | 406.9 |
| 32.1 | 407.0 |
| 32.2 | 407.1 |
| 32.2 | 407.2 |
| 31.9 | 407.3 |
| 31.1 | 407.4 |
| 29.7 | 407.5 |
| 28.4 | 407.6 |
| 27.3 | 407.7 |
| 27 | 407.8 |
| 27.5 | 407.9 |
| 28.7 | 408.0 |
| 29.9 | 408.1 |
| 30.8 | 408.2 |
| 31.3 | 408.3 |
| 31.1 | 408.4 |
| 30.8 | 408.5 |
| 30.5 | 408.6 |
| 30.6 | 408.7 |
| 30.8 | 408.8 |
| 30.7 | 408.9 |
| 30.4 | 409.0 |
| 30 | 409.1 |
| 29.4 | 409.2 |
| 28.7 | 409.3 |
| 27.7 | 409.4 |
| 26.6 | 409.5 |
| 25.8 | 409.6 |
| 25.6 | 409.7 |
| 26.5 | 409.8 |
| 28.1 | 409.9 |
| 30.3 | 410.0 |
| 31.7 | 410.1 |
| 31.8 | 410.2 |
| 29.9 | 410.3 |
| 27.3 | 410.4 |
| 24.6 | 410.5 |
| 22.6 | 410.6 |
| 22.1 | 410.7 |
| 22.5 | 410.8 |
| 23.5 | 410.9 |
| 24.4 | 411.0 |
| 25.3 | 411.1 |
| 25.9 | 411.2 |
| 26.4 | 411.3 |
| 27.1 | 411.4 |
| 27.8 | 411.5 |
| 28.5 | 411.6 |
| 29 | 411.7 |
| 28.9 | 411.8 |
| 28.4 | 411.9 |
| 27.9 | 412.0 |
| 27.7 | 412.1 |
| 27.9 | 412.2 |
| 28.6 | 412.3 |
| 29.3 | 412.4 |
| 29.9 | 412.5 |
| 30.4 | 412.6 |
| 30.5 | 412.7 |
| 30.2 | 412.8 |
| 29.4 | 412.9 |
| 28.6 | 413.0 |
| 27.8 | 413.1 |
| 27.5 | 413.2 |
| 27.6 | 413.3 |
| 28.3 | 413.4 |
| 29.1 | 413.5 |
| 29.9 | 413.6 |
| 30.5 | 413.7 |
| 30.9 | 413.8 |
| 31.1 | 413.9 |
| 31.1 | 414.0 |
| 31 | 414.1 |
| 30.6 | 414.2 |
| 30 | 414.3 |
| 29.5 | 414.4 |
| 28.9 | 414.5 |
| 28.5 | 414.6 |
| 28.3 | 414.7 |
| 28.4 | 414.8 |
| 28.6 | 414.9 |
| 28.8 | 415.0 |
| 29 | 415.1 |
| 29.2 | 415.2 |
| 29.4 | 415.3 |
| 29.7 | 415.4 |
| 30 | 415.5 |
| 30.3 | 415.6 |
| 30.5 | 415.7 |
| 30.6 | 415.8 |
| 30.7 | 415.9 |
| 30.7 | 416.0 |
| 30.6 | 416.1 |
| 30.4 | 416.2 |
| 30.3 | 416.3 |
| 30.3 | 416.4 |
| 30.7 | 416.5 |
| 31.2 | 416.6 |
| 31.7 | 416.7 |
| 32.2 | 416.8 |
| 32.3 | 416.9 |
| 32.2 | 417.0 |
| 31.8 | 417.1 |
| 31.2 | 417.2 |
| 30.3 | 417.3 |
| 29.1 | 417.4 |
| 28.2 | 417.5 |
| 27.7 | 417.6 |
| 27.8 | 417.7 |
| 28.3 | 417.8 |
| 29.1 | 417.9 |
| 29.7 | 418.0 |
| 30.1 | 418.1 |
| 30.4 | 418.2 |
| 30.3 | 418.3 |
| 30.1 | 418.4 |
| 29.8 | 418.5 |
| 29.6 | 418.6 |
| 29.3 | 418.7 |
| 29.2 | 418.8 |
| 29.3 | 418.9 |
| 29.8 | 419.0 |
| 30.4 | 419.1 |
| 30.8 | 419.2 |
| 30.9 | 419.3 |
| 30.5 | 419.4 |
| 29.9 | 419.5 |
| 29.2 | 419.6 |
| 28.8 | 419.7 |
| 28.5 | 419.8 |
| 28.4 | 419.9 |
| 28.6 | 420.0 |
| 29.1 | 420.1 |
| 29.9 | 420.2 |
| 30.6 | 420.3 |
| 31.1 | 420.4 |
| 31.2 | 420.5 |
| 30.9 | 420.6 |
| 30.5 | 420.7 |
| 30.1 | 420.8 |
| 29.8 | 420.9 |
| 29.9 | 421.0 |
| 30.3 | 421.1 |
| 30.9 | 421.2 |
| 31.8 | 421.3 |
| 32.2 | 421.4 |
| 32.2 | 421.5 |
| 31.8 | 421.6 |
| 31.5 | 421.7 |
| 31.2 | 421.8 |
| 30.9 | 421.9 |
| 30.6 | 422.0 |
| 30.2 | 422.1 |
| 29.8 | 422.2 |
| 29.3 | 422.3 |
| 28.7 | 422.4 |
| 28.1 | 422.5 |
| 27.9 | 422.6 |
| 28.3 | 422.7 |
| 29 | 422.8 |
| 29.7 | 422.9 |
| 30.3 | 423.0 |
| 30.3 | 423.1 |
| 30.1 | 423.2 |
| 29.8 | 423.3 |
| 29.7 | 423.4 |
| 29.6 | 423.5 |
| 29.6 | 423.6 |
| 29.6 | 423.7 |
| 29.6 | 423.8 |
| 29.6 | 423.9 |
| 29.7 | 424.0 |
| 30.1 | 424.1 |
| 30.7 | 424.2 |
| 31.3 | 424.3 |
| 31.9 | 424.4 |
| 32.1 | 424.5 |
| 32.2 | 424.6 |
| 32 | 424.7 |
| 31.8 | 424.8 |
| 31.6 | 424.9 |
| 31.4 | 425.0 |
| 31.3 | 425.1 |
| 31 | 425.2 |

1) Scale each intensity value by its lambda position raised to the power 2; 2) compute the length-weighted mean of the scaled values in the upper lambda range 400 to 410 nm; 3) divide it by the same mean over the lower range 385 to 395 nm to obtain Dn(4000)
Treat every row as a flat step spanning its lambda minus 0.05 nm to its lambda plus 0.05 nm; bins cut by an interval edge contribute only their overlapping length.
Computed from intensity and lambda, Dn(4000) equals 1.21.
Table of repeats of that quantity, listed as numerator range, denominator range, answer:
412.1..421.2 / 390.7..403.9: 1.14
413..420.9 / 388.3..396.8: 1.27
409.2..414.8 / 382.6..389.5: 1.21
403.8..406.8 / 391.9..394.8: 1.23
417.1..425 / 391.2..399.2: 1.26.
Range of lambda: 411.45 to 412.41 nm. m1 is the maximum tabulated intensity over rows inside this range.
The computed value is 29.3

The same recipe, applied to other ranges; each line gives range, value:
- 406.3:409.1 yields 32.2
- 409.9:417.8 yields 32.3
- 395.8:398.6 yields 31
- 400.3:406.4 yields 36.4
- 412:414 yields 31.1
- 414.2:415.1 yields 30.6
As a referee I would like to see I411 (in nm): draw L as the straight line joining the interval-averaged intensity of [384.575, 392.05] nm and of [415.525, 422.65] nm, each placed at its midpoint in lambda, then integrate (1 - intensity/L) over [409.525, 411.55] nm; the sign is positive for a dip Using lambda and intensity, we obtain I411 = 0.207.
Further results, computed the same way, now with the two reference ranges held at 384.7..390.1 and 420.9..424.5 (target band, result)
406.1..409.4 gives -0.17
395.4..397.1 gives 0.20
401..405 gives -0.39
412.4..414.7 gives -0.01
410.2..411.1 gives 0.13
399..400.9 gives -0.18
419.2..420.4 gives 0.01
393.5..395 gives 0.04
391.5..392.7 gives -0.07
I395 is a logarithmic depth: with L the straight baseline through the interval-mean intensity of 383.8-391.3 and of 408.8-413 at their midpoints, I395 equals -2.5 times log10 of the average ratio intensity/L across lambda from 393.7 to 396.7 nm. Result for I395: 0.03 mag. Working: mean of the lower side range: 27.3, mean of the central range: 26.6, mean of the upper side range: 27.8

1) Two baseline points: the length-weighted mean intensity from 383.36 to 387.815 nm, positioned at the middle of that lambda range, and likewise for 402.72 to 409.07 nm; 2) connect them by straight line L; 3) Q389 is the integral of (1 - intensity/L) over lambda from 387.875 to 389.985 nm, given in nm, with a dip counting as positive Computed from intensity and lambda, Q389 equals 0.25 nm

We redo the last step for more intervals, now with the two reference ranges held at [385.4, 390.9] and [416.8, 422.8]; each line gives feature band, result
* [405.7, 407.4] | -0.18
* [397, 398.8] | 0.07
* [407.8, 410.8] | 0.05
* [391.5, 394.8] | 0.01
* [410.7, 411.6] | 0.12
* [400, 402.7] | -0.19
